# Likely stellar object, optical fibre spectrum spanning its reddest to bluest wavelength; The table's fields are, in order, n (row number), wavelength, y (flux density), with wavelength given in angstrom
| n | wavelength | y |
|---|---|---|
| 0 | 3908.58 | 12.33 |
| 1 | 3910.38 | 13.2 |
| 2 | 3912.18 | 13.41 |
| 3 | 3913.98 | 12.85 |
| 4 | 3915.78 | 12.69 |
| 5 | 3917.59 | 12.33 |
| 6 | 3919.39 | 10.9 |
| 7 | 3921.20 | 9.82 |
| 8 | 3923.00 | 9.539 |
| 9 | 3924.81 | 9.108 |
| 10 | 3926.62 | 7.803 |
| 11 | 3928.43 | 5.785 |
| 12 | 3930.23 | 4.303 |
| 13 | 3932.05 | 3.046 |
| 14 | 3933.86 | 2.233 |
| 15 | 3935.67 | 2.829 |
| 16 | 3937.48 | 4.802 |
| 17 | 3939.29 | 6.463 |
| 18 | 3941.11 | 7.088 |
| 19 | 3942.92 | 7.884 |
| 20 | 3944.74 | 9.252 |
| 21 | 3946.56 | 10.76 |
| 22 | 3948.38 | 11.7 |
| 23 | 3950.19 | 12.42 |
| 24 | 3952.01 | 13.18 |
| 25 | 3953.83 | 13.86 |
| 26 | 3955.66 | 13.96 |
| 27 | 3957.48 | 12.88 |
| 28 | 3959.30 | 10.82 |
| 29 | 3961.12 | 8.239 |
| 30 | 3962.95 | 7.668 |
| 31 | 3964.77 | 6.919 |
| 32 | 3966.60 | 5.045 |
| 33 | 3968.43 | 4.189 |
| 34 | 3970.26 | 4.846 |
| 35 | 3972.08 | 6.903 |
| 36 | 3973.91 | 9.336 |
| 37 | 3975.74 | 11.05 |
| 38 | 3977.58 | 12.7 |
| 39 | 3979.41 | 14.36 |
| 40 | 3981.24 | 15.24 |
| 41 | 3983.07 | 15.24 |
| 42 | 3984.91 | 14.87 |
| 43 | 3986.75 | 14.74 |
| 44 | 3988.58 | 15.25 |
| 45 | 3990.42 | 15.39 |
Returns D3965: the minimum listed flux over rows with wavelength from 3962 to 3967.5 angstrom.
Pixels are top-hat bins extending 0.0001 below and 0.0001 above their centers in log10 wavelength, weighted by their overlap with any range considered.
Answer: 5.045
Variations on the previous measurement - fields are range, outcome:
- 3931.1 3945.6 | 2.233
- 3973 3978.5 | 9.336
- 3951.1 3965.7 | 6.919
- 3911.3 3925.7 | 9.108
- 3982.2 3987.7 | 14.74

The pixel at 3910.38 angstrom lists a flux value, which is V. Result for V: 13.2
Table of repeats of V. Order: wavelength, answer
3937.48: 4.802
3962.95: 7.668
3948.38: 11.7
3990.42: 15.39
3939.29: 6.463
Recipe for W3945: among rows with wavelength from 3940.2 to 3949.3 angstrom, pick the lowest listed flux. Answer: 7.088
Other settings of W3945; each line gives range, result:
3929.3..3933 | 3.046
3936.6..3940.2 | 4.802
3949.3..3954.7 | 12.42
